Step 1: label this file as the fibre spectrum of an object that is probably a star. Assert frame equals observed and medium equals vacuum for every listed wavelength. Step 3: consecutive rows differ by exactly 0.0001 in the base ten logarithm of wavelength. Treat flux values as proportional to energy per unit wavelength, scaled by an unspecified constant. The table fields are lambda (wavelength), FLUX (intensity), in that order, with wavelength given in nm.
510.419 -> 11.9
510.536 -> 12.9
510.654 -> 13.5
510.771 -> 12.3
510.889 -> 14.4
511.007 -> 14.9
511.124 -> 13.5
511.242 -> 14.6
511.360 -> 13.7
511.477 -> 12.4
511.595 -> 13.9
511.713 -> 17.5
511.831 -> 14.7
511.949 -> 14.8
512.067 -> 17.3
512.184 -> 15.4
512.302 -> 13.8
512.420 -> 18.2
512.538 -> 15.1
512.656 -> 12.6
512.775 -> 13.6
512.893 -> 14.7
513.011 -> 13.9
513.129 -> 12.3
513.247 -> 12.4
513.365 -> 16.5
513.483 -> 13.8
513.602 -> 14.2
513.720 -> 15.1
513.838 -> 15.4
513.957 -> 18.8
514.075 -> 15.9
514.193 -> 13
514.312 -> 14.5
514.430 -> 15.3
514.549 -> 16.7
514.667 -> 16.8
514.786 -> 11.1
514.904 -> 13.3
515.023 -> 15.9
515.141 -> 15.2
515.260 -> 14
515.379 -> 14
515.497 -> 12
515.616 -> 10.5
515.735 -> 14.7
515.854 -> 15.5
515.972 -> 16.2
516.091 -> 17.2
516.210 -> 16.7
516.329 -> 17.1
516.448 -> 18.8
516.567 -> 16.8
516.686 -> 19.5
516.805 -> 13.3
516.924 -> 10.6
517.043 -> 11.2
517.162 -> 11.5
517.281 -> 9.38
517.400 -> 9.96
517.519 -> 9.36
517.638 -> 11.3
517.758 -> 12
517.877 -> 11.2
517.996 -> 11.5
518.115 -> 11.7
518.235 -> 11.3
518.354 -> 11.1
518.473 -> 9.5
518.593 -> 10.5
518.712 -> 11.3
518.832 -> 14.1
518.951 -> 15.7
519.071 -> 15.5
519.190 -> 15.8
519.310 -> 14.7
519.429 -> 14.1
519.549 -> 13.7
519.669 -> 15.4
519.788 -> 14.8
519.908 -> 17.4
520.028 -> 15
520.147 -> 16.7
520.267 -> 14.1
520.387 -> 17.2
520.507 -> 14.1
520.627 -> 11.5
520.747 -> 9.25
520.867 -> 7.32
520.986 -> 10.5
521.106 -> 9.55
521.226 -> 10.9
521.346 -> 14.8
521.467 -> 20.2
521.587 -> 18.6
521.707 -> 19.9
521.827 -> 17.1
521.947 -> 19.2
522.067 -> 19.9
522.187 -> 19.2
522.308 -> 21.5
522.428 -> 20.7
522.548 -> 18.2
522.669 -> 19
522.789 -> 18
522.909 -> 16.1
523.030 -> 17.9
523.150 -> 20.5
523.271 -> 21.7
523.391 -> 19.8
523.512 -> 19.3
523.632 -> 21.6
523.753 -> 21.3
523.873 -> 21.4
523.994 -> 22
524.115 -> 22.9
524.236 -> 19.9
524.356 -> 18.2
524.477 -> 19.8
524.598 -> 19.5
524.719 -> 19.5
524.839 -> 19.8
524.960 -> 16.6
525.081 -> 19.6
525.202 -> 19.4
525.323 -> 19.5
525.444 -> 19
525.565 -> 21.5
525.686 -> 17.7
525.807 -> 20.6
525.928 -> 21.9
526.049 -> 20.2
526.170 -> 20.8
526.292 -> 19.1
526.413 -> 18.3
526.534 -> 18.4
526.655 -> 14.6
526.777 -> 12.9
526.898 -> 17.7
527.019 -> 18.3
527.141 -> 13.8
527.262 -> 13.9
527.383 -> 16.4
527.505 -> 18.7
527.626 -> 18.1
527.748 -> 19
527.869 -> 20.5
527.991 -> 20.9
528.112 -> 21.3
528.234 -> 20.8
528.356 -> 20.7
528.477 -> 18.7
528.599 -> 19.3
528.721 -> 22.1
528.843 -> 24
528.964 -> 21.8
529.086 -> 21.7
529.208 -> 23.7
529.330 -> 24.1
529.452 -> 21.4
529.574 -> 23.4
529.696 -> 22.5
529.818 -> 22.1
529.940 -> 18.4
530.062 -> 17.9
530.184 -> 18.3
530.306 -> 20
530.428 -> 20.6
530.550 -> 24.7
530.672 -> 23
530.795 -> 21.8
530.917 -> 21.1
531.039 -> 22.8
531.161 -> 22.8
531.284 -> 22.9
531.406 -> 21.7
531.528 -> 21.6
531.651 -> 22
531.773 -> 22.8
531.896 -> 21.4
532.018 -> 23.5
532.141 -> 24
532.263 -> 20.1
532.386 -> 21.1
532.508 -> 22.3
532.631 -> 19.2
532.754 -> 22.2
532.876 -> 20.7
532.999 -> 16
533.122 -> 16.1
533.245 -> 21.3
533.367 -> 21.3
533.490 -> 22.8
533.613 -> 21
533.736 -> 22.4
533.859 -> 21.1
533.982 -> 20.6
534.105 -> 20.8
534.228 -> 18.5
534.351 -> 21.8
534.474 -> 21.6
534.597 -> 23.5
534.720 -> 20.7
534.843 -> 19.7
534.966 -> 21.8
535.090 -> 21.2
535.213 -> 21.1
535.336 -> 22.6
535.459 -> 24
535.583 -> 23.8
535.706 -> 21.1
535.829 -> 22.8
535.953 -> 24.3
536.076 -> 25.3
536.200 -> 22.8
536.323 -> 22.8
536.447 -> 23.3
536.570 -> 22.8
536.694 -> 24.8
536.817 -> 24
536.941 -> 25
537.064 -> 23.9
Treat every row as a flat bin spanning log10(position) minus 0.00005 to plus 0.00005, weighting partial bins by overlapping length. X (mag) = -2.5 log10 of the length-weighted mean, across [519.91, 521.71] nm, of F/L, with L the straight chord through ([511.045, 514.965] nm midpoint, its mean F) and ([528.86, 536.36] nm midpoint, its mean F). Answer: 0.25 mag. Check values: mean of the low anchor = 14.7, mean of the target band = 13.9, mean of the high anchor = 21.7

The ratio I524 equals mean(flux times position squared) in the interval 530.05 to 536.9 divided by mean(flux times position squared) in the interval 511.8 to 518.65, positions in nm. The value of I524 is 1.68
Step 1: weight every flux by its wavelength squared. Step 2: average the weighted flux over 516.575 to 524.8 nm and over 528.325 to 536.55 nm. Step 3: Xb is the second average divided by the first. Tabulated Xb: 1.44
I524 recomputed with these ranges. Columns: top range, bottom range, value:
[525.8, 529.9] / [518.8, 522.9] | 1.29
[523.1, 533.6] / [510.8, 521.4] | 1.53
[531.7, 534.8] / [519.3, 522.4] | 1.44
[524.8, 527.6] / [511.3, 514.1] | 1.29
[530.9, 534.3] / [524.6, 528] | 1.18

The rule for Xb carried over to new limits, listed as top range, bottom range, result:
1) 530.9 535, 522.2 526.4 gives 1.11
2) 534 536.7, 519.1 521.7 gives 1.66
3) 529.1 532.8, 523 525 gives 1.11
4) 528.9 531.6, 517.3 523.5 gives 1.51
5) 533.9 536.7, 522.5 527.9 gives 1.22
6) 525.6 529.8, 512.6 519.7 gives 1.49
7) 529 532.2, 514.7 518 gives 1.70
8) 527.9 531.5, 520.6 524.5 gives 1.24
